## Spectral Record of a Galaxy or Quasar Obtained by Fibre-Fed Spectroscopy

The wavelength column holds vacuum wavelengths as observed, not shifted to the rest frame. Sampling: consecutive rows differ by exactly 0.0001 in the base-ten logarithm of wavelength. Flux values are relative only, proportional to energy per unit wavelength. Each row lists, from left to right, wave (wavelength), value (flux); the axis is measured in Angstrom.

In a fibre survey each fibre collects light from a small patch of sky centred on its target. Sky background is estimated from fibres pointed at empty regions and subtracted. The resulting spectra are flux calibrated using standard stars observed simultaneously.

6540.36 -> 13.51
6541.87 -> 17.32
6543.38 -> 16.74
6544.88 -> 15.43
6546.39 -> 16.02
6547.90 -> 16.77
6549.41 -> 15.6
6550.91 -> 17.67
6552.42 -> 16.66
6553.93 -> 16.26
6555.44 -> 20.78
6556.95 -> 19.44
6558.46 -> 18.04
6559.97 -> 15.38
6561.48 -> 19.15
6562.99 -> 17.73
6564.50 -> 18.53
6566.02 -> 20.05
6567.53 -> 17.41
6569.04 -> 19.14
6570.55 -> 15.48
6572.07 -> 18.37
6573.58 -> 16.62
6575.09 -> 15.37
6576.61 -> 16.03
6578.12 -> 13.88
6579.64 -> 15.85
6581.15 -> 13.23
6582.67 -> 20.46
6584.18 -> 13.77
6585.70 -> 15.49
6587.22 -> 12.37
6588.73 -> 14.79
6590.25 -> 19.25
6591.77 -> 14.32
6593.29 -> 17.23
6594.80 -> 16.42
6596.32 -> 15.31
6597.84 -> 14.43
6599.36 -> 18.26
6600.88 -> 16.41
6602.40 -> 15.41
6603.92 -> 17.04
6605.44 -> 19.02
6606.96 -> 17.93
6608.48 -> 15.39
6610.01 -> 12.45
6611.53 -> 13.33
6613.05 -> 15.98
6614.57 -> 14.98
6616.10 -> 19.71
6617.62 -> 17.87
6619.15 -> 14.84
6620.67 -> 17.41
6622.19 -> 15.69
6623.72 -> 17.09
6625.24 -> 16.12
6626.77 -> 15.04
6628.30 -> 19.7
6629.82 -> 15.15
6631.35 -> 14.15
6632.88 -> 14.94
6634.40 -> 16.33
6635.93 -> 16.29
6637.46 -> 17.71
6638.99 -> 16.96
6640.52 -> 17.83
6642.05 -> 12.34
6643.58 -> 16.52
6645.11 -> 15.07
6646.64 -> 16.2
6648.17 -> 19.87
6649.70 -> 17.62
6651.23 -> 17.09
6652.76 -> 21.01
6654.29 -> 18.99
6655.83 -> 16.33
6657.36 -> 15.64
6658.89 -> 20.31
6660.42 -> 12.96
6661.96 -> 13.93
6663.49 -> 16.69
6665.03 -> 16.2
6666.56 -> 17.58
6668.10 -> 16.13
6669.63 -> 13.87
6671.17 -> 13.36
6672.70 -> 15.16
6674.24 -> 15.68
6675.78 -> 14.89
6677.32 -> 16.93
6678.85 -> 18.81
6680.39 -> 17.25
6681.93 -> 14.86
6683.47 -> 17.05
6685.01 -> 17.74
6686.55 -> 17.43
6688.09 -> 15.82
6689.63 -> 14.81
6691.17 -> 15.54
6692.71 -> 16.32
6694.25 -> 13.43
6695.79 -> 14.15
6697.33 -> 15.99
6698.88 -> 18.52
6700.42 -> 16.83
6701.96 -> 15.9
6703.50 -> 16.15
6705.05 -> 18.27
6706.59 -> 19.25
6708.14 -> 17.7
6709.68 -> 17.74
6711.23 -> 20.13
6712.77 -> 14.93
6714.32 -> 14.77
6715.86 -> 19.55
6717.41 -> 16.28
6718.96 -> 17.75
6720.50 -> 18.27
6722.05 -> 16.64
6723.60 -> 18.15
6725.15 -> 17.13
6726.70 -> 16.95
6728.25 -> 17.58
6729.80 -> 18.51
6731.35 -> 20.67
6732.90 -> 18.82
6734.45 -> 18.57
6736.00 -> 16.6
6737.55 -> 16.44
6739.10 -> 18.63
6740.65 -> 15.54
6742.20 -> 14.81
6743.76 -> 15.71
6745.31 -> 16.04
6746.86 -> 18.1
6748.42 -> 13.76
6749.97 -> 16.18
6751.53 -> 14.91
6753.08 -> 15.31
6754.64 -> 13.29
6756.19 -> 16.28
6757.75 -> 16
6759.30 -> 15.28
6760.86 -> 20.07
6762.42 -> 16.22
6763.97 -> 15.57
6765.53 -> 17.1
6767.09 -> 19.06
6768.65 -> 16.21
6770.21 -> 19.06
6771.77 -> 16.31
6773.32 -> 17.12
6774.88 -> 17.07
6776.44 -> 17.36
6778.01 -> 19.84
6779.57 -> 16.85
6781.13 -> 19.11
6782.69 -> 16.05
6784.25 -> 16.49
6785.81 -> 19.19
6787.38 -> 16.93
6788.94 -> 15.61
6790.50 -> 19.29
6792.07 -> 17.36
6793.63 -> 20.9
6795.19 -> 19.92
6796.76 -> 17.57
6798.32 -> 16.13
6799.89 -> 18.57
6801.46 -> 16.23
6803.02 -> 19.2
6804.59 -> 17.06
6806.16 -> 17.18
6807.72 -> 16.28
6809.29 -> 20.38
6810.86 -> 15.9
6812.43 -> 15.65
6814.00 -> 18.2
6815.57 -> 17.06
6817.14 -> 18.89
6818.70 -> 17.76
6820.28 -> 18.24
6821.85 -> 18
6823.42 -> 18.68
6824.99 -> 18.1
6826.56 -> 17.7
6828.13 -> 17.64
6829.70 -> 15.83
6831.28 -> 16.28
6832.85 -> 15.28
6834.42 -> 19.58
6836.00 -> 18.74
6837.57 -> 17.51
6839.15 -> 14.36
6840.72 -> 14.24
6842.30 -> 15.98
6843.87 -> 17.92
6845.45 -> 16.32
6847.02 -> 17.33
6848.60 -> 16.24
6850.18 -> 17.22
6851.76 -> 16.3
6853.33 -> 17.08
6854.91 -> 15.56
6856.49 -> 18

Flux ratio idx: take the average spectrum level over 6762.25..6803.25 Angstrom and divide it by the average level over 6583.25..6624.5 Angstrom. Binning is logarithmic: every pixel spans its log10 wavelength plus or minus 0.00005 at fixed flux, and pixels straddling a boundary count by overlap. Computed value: 1.10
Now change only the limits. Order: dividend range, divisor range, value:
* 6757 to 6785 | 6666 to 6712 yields 1.05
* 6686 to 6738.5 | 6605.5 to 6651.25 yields 1.05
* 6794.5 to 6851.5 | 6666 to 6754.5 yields 1.04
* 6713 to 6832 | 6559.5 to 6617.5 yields 1.05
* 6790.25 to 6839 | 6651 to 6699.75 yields 1.09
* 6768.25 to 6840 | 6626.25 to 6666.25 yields 1.06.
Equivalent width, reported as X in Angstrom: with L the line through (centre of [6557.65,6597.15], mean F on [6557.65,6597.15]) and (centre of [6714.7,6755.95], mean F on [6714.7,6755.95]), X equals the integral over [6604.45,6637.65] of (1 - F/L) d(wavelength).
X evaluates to 0.8 Angstrom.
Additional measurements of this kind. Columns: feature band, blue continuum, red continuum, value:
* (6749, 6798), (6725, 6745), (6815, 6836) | 0.9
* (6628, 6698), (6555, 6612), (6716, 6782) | 2.3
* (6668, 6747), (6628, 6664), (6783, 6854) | 0.6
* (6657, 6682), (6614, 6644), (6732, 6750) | 0.8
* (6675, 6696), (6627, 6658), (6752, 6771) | 0.7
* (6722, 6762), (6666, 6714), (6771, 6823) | 0.6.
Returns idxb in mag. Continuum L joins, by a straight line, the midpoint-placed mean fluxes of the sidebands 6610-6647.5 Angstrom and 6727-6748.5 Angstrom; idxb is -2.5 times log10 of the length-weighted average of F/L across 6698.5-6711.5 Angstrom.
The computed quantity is -0.053 mag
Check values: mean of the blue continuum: 16.1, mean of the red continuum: 17.2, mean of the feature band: 17.7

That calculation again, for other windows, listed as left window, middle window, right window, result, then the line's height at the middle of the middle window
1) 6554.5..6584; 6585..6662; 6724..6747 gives 0.06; 17.3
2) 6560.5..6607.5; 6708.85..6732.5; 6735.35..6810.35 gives -0.05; 16.9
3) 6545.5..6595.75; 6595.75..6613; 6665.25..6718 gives 0.05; 16.7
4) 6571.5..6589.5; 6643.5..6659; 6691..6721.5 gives -0.09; 16.3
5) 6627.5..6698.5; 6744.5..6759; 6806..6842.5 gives 0.09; 16.8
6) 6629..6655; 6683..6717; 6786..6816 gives 0.02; 17.1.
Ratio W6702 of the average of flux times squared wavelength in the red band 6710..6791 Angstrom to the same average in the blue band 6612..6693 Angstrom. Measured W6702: 1.1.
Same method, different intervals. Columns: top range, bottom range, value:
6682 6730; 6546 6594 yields 1.05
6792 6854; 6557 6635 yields 1.13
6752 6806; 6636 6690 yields 1.09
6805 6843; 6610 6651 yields 1.12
